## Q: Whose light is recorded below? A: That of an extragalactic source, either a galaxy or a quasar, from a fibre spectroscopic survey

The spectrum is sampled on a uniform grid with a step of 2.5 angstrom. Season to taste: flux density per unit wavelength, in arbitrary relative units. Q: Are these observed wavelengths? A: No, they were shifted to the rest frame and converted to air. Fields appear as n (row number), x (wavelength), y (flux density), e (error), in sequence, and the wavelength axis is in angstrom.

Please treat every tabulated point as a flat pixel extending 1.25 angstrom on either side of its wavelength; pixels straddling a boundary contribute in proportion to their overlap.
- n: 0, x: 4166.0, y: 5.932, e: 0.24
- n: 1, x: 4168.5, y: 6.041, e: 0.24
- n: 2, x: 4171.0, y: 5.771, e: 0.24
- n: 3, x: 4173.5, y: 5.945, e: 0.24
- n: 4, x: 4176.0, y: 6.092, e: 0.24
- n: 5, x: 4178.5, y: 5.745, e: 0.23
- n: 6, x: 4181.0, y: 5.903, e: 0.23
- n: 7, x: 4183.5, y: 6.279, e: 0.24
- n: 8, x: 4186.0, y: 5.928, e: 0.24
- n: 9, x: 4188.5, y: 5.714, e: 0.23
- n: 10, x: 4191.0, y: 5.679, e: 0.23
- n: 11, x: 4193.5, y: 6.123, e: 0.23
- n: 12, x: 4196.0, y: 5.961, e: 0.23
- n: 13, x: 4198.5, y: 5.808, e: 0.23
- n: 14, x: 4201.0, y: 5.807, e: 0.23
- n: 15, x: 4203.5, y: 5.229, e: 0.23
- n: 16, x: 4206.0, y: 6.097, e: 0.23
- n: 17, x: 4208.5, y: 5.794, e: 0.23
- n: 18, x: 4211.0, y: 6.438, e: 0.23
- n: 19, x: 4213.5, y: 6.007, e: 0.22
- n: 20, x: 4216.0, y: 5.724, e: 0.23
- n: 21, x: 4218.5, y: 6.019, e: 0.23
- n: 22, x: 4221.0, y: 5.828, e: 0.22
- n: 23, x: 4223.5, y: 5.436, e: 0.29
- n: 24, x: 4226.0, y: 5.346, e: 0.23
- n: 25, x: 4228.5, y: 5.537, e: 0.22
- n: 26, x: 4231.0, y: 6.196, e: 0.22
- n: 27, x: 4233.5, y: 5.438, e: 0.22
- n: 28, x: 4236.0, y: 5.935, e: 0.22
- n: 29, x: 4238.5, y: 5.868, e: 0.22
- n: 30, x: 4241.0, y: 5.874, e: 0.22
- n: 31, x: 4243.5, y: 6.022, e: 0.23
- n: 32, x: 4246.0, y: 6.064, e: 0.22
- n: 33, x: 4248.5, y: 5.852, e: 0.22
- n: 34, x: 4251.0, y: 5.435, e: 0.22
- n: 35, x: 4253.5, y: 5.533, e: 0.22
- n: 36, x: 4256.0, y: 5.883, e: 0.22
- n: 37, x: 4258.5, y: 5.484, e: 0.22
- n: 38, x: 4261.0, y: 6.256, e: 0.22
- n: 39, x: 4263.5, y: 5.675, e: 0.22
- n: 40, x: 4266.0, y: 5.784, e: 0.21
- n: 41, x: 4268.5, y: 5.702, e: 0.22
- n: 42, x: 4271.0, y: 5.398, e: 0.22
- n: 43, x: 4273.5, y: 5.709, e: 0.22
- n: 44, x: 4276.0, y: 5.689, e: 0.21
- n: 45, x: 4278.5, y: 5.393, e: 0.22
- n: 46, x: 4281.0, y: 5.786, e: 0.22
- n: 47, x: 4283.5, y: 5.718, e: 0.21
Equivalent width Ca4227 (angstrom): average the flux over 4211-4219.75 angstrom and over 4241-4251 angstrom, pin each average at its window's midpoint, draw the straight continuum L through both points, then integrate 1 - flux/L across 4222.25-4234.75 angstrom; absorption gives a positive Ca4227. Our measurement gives 0.8 angstrom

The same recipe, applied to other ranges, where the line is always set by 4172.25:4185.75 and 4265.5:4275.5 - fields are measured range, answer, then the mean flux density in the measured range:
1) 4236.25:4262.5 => -0.5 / 5.83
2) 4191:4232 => 0.3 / 5.83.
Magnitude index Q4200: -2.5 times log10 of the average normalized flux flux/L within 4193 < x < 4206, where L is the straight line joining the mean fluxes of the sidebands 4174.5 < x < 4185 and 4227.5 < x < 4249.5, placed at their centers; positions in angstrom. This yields 0.03 mag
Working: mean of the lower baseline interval 6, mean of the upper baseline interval 5.87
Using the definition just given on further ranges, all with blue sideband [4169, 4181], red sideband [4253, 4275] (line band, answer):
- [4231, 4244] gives -0.015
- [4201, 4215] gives -0.013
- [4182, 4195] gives -0.013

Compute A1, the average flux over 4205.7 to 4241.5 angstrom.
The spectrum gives 5.83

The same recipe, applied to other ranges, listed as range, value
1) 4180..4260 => 5.82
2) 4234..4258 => 5.81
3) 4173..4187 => 5.98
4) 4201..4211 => 5.81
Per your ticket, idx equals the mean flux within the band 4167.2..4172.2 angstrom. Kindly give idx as 5.91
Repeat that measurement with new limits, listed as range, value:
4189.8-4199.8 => 5.89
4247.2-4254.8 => 5.61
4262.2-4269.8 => 5.72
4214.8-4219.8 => 5.87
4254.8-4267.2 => 5.82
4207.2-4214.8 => 6.08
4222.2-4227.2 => 5.4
